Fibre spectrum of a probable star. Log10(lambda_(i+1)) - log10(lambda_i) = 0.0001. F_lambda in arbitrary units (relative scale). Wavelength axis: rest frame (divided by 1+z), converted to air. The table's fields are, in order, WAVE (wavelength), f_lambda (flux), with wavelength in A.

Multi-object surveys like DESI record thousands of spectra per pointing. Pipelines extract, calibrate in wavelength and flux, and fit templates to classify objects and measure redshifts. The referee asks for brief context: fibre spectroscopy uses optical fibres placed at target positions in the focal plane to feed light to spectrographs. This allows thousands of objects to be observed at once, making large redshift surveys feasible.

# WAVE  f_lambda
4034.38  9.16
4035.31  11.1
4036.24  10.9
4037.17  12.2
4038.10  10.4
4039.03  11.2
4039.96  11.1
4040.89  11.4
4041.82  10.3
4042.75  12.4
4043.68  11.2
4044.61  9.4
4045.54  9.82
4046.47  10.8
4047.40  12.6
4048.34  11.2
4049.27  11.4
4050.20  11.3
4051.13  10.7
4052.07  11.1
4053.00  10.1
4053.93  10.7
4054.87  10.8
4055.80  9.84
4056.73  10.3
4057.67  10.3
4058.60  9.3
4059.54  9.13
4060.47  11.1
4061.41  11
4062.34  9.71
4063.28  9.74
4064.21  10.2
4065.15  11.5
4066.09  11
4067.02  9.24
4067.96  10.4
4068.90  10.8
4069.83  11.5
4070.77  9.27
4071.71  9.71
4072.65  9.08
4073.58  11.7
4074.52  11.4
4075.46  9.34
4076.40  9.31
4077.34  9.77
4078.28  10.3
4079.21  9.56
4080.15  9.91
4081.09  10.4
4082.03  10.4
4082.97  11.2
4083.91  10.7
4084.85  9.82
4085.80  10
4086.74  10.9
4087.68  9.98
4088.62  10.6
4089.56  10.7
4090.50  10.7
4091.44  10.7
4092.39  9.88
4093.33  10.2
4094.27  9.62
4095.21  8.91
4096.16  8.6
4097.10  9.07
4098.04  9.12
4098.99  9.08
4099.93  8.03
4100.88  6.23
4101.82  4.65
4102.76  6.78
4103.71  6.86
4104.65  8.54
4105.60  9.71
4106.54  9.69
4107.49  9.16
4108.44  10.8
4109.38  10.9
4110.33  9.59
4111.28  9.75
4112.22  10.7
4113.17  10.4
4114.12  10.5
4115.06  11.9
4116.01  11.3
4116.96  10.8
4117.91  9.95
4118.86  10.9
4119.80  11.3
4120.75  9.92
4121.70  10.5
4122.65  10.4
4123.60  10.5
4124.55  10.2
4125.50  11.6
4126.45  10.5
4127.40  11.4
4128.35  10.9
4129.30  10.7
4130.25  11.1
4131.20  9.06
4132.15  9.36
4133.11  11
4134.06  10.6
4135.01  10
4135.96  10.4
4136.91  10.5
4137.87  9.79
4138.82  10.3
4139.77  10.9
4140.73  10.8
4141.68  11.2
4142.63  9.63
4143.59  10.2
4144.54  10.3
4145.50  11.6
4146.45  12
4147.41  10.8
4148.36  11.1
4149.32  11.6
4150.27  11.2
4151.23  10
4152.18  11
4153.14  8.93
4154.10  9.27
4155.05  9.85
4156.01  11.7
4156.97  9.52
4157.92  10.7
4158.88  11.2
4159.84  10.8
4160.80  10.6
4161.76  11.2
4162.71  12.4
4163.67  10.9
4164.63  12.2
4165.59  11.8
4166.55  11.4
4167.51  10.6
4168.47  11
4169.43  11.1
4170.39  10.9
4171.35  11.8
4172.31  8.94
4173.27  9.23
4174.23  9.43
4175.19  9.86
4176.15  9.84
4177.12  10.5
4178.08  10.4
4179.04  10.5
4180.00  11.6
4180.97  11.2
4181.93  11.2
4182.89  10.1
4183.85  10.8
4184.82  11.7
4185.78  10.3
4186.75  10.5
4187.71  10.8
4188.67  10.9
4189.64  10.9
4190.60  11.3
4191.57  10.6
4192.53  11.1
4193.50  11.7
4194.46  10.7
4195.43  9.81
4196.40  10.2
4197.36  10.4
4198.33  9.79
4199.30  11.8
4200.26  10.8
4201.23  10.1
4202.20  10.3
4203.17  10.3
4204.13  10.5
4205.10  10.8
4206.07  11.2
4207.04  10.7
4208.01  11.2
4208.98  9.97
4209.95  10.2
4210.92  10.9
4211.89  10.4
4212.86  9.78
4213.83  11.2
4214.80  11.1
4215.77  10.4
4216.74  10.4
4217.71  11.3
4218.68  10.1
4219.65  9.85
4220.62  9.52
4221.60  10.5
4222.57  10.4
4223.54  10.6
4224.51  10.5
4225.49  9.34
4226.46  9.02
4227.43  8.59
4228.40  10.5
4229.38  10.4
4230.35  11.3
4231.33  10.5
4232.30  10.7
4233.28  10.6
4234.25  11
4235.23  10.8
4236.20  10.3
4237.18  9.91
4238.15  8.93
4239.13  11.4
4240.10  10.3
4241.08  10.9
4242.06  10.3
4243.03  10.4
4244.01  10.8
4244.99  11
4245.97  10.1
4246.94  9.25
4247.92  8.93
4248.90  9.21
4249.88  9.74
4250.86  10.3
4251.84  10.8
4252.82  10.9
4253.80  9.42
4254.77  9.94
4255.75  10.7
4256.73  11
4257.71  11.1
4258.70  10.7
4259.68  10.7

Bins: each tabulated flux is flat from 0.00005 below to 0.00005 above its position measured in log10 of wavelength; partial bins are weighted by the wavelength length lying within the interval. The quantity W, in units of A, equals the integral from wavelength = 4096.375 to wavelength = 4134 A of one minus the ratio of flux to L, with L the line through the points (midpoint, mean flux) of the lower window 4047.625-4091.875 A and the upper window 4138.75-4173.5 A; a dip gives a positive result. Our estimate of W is 2.8 A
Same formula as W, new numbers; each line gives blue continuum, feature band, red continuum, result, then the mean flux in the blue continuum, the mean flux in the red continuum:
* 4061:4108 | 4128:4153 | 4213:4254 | -1.7 A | 9.69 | 10.3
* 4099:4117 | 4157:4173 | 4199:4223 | -1.7 A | 9.24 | 10.5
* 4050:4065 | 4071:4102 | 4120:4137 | 2.0 A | 10.3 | 10.5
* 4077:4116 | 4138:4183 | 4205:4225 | -2.6 A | 9.64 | 10.5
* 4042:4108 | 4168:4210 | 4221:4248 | -1.8 A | 9.97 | 10.3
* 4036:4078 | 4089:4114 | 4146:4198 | 3.4 A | 10.6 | 10.7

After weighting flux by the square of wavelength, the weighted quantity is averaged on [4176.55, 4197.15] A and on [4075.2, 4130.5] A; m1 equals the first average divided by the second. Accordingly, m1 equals 1.13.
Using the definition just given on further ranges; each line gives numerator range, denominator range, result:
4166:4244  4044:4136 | 1.10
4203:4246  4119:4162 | 1.03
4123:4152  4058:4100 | 1.09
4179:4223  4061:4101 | 1.13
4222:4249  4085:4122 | 1.13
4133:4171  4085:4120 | 1.15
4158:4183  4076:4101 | 1.15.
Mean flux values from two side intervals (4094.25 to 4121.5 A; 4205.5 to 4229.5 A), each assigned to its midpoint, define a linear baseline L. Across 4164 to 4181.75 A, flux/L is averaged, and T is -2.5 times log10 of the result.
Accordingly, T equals -0.08 mag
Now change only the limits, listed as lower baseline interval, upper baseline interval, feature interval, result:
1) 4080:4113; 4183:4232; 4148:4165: -0.08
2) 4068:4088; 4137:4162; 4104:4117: 0.02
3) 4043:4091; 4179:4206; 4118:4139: 0.01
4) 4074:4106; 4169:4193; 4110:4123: -0.08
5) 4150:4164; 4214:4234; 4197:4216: -0.02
